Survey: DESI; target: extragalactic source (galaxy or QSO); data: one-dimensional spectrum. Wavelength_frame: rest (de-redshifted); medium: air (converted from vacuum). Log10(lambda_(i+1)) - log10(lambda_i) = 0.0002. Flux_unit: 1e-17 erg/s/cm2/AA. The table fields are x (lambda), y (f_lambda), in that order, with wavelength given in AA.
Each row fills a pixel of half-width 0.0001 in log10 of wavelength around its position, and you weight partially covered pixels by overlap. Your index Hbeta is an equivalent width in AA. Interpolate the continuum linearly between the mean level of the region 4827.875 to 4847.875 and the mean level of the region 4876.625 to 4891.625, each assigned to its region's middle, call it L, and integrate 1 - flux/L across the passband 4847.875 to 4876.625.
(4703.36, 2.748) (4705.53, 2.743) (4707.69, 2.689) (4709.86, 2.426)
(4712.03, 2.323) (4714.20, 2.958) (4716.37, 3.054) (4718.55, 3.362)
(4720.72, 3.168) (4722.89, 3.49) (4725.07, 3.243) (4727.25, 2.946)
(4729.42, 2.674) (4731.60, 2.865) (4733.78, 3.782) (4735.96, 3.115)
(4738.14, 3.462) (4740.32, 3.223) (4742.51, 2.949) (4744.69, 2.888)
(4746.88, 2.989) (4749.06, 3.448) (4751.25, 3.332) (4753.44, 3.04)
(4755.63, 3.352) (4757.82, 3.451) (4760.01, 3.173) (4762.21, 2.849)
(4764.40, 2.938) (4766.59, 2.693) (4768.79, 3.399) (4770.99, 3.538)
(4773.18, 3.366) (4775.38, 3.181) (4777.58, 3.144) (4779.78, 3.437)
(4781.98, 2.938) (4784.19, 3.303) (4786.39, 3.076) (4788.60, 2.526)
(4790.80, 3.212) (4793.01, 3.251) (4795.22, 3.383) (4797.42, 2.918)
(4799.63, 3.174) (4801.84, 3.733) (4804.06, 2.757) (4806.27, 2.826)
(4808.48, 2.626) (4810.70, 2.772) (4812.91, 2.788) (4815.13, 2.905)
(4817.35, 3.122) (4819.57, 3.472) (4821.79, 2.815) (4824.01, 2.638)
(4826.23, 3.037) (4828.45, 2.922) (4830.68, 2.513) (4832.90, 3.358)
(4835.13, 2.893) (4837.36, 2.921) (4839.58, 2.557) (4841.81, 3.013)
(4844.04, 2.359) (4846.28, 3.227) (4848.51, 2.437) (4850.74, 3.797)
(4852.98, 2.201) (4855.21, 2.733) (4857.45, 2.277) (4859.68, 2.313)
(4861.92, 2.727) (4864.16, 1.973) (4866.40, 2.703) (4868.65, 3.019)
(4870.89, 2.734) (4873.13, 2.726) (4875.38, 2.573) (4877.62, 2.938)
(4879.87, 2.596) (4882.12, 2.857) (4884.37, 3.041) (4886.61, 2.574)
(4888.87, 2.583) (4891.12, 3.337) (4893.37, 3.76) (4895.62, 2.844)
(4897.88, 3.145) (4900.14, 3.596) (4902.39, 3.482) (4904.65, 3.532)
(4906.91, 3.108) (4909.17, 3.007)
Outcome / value 2.0 AA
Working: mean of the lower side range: 2.85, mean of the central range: 2.64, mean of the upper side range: 2.82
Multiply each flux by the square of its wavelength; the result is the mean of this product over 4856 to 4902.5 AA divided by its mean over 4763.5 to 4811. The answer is 0.9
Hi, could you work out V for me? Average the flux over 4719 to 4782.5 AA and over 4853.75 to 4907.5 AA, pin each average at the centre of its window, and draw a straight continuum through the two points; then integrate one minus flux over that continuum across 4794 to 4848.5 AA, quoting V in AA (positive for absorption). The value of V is 1.4 AA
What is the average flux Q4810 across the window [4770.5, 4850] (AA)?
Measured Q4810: 3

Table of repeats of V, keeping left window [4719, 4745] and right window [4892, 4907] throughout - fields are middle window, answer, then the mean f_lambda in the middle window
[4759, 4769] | 0.7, 2.97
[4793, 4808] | 0.6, 3.12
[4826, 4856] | 4.1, 2.85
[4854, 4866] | 3.3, 2.42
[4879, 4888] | 1.6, 2.77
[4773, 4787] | 0.1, 3.2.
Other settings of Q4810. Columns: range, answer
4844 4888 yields 2.7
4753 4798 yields 3.16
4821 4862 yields 2.78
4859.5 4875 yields 2.61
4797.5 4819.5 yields 2.99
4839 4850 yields 2.76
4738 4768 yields 3.12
